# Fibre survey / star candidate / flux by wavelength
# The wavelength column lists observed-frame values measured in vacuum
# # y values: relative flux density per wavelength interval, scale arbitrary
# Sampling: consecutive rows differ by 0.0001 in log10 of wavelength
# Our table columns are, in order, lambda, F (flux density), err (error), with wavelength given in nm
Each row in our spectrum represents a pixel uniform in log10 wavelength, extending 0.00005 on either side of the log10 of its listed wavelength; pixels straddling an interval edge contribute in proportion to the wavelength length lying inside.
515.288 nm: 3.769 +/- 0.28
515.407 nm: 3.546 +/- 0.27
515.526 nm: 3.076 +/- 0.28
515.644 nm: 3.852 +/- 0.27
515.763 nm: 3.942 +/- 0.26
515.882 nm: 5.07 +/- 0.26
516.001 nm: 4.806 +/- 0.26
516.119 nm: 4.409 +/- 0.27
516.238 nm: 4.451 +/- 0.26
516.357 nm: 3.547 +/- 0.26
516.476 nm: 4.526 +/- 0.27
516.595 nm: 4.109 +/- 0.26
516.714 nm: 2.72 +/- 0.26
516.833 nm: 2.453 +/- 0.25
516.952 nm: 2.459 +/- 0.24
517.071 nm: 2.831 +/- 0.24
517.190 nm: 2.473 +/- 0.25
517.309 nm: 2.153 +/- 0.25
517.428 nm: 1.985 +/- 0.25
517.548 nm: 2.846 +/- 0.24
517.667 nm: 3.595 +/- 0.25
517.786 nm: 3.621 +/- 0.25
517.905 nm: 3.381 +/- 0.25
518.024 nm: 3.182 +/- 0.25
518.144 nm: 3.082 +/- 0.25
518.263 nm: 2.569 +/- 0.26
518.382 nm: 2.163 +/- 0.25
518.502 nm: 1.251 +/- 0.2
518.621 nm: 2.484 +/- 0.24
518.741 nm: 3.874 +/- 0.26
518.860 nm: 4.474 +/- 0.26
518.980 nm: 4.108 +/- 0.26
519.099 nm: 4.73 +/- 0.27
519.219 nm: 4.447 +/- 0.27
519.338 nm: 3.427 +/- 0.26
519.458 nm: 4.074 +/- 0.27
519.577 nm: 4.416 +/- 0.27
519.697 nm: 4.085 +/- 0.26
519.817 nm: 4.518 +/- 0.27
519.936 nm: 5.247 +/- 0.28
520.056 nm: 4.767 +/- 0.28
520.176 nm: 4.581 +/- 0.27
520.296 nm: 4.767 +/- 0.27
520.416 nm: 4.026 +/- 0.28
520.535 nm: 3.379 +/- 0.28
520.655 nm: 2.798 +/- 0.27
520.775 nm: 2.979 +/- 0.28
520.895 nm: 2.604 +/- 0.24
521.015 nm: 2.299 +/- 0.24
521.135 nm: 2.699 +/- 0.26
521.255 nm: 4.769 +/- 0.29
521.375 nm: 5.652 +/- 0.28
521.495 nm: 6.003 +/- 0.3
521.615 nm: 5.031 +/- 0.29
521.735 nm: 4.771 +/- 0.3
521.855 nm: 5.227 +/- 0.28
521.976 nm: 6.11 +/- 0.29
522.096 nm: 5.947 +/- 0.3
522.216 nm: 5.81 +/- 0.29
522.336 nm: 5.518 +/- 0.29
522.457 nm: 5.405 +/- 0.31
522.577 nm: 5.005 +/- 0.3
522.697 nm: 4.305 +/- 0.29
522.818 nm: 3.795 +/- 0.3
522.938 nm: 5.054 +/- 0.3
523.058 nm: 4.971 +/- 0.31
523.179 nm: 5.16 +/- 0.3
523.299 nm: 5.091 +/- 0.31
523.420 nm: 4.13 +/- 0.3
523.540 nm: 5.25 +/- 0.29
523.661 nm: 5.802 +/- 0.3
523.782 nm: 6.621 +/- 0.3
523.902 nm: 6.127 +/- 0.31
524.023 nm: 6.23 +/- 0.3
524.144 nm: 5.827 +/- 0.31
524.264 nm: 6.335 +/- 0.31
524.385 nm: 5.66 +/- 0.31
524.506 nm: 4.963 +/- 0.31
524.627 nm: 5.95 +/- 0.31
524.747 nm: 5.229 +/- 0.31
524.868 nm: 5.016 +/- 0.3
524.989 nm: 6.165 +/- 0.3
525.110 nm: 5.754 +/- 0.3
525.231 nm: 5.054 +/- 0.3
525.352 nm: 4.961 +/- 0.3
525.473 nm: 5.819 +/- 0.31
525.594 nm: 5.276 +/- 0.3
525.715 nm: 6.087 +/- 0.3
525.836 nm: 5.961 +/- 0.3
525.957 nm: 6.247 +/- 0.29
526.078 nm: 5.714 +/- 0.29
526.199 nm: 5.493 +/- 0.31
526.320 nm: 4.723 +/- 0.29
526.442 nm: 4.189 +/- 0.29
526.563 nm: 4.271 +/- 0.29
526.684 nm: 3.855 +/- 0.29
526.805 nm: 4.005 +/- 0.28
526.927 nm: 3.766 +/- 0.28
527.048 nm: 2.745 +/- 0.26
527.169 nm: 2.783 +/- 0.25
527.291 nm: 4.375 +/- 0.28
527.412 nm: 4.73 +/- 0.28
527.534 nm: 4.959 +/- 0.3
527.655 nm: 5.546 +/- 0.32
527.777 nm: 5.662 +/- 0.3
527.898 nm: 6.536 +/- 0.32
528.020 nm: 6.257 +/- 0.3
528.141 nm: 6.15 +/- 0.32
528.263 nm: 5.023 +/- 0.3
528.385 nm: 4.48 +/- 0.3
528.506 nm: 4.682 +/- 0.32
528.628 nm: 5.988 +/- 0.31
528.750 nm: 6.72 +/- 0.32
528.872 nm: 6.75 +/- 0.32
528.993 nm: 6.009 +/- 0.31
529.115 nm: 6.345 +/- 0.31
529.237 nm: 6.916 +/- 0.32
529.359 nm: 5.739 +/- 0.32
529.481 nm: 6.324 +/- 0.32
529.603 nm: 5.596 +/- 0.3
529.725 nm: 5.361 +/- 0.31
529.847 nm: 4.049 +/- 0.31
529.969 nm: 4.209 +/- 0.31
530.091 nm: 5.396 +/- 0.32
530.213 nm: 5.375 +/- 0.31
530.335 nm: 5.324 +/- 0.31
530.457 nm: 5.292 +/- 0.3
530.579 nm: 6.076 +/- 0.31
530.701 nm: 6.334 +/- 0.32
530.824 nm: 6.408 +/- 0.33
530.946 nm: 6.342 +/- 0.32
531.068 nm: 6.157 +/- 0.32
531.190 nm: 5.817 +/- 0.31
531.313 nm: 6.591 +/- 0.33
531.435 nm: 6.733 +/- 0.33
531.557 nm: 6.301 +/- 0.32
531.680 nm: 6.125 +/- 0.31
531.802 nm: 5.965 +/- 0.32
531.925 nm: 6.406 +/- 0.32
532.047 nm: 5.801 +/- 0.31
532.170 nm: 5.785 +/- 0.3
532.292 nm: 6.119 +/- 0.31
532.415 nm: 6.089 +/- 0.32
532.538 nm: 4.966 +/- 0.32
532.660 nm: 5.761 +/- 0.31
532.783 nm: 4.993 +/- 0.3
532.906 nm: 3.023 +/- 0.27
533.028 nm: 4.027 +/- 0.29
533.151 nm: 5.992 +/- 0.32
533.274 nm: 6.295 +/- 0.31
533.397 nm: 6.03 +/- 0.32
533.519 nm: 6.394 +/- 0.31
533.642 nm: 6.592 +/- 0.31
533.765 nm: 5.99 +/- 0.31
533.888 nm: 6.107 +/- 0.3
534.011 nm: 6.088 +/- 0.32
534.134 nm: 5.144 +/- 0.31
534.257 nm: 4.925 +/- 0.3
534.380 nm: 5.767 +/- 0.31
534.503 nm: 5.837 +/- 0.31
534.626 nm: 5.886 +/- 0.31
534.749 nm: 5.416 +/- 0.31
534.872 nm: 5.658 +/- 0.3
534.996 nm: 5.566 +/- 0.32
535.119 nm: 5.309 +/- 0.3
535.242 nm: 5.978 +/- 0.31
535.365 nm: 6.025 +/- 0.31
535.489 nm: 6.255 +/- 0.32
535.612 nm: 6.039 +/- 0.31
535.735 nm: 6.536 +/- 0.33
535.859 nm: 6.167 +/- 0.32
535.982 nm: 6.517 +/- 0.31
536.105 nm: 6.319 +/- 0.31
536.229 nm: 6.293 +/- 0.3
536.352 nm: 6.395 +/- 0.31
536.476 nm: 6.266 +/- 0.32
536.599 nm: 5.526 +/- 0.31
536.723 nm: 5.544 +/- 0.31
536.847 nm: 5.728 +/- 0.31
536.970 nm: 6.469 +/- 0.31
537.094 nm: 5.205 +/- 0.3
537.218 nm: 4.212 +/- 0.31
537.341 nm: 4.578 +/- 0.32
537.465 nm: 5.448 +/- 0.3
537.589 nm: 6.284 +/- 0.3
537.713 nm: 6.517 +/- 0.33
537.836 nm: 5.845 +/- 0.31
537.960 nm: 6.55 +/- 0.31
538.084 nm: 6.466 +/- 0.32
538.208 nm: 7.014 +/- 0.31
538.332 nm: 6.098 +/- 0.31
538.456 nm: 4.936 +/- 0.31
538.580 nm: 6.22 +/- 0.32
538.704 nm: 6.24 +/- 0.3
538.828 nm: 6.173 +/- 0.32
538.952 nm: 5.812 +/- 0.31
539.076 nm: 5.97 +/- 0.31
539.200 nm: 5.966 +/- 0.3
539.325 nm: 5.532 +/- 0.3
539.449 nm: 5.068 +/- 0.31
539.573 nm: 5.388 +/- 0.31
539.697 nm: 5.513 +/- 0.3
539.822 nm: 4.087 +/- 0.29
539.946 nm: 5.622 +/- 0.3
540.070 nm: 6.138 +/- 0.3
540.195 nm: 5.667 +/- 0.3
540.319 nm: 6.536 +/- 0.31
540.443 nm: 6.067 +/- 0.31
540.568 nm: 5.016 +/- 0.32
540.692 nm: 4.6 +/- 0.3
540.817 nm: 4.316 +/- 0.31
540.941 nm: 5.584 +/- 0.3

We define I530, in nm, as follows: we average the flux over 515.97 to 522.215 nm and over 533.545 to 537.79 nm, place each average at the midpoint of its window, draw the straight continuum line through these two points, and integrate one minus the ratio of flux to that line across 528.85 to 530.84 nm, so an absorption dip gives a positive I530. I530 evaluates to -0.22 nm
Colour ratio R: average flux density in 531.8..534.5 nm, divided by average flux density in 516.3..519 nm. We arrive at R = 1.9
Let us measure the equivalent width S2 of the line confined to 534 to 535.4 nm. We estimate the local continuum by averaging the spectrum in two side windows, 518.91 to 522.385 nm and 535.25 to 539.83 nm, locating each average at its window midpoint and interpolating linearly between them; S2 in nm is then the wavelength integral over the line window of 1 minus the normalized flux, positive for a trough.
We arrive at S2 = 0.01 nm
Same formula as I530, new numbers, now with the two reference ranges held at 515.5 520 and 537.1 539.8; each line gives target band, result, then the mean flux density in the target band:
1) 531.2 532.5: -0.28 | 6.15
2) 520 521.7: -0.07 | 4.04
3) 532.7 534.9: -0.12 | 5.57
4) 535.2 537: -0.20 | 6.13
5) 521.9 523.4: -0.40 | 5.15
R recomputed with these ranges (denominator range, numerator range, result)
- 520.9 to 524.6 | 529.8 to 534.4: 1.11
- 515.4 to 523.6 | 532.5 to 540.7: 1.44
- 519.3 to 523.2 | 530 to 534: 1.29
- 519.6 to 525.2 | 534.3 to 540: 1.18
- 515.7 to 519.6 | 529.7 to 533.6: 1.65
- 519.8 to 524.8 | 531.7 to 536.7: 1.18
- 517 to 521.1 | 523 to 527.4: 1.50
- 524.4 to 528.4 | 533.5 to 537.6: 1.14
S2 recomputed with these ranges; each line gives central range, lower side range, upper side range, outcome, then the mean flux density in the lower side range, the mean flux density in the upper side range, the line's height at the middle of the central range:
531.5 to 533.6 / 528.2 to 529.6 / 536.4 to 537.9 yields 0.04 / 5.89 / 5.64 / 5.78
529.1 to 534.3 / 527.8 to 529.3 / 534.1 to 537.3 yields 0.14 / 5.98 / 5.81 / 5.9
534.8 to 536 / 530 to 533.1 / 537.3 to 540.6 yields -0.04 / 5.71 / 5.82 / 5.77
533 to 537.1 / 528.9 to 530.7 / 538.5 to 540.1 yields -0.20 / 5.62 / 5.65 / 5.64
